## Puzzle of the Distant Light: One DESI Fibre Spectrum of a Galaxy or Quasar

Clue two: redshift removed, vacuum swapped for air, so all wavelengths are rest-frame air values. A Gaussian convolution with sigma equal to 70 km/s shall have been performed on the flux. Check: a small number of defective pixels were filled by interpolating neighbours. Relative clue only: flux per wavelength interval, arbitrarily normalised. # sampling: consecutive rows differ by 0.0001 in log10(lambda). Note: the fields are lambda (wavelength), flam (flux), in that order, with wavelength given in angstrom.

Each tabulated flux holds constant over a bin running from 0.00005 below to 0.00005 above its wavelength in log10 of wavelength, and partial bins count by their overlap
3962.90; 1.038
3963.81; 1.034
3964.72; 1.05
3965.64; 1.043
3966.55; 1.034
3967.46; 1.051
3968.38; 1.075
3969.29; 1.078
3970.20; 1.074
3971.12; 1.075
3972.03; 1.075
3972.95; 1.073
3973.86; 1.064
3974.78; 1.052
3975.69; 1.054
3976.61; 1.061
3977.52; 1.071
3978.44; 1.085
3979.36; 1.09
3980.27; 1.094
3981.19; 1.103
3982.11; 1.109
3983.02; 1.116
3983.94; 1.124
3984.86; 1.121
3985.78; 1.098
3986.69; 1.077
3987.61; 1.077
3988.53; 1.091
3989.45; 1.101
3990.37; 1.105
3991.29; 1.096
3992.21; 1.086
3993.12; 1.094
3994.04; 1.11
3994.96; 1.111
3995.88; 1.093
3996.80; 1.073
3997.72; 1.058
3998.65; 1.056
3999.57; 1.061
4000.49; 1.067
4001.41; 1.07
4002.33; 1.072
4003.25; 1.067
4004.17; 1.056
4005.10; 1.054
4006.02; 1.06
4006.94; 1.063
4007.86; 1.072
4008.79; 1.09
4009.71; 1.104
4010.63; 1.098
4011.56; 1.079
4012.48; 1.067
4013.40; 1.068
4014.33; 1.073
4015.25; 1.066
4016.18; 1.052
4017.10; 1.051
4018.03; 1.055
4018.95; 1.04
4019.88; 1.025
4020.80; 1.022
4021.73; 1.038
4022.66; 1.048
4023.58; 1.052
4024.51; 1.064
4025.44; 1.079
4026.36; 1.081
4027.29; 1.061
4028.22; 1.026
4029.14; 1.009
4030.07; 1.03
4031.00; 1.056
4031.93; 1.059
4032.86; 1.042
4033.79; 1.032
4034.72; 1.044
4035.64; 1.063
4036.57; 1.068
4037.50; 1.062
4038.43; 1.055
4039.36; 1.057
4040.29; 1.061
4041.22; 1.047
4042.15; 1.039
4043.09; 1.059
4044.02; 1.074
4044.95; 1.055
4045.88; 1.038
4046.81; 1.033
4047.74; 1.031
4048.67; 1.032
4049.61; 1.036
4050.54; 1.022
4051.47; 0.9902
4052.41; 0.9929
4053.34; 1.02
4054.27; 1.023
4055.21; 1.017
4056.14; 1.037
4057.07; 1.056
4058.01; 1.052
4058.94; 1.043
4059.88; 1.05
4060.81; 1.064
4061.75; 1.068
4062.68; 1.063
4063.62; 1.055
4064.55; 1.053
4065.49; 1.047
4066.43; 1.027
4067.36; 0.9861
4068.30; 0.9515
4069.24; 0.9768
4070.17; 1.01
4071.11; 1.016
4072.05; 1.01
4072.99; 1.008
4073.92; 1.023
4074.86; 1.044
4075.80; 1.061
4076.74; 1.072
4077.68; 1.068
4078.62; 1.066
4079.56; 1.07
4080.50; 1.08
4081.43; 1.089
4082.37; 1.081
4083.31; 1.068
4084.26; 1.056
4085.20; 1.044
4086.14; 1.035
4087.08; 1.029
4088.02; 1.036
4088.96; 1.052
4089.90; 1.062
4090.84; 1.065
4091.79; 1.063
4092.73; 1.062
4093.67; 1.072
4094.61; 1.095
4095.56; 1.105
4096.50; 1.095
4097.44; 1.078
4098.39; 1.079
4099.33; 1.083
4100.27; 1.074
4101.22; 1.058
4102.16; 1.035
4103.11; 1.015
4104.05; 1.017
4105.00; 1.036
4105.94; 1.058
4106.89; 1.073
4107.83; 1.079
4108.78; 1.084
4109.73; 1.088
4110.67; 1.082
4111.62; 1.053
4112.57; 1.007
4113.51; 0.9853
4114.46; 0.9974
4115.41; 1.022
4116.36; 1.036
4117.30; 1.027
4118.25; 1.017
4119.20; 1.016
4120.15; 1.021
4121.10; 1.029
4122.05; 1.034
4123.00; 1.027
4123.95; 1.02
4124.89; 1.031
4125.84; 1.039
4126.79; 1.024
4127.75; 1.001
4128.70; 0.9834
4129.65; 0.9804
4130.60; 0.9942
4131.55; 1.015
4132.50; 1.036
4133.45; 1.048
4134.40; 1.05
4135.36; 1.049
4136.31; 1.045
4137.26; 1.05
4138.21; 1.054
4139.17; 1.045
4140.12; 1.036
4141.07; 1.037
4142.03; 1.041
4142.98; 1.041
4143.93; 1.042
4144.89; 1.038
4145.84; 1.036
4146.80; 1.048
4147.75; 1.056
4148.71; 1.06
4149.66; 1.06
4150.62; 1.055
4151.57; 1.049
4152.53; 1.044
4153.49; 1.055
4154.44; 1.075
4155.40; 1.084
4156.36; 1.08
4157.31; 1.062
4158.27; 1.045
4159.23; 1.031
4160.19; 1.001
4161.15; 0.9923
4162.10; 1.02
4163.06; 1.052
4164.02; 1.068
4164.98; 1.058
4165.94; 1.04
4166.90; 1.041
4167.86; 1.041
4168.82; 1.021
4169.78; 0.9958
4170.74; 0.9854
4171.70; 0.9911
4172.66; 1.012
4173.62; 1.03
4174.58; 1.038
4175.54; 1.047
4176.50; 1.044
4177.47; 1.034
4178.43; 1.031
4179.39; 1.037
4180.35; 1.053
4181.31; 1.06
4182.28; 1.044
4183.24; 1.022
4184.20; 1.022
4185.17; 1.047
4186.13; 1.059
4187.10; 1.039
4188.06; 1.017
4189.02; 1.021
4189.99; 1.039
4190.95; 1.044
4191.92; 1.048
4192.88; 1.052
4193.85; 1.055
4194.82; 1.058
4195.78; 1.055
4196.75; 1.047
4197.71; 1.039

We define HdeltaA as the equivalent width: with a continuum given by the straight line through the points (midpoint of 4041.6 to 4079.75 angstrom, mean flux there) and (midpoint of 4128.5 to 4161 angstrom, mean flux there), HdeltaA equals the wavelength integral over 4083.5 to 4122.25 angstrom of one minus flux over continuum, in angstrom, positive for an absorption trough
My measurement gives -0.4 angstrom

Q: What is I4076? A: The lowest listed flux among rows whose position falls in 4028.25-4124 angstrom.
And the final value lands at 0.9515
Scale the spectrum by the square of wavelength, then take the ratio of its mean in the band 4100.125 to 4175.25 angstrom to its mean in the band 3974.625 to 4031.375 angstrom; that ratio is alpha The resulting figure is 1.0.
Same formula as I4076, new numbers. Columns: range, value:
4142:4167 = 0.9923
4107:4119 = 0.9853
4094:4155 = 0.9804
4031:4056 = 0.9902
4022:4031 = 1.009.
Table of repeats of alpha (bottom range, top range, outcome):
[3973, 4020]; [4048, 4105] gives 1.01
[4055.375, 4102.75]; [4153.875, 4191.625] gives 1.03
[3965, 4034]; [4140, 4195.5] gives 1.06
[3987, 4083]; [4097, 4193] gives 1.04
